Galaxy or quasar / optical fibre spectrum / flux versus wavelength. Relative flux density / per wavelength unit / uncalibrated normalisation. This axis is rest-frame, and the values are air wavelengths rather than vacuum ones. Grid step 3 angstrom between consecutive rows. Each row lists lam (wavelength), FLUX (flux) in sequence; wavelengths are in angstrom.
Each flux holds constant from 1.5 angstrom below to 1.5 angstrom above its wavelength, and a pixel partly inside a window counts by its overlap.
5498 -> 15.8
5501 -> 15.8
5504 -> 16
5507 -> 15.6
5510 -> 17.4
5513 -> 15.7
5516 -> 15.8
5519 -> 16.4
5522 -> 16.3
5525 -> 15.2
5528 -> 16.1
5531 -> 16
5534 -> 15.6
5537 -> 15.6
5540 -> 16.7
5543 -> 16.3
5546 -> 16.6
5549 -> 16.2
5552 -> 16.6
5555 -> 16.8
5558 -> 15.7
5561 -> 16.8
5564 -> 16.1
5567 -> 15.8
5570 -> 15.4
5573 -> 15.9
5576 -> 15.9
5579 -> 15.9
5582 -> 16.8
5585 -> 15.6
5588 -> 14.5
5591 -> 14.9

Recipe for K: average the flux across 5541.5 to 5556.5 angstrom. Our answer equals 16.5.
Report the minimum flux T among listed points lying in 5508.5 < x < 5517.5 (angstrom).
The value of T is 15.7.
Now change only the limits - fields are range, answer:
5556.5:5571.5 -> 15.4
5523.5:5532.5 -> 15.2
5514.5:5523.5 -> 15.8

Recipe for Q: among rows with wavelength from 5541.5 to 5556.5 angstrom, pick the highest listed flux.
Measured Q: 16.8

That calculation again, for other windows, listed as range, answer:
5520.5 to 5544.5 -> 16.7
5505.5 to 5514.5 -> 17.4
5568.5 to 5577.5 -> 15.9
